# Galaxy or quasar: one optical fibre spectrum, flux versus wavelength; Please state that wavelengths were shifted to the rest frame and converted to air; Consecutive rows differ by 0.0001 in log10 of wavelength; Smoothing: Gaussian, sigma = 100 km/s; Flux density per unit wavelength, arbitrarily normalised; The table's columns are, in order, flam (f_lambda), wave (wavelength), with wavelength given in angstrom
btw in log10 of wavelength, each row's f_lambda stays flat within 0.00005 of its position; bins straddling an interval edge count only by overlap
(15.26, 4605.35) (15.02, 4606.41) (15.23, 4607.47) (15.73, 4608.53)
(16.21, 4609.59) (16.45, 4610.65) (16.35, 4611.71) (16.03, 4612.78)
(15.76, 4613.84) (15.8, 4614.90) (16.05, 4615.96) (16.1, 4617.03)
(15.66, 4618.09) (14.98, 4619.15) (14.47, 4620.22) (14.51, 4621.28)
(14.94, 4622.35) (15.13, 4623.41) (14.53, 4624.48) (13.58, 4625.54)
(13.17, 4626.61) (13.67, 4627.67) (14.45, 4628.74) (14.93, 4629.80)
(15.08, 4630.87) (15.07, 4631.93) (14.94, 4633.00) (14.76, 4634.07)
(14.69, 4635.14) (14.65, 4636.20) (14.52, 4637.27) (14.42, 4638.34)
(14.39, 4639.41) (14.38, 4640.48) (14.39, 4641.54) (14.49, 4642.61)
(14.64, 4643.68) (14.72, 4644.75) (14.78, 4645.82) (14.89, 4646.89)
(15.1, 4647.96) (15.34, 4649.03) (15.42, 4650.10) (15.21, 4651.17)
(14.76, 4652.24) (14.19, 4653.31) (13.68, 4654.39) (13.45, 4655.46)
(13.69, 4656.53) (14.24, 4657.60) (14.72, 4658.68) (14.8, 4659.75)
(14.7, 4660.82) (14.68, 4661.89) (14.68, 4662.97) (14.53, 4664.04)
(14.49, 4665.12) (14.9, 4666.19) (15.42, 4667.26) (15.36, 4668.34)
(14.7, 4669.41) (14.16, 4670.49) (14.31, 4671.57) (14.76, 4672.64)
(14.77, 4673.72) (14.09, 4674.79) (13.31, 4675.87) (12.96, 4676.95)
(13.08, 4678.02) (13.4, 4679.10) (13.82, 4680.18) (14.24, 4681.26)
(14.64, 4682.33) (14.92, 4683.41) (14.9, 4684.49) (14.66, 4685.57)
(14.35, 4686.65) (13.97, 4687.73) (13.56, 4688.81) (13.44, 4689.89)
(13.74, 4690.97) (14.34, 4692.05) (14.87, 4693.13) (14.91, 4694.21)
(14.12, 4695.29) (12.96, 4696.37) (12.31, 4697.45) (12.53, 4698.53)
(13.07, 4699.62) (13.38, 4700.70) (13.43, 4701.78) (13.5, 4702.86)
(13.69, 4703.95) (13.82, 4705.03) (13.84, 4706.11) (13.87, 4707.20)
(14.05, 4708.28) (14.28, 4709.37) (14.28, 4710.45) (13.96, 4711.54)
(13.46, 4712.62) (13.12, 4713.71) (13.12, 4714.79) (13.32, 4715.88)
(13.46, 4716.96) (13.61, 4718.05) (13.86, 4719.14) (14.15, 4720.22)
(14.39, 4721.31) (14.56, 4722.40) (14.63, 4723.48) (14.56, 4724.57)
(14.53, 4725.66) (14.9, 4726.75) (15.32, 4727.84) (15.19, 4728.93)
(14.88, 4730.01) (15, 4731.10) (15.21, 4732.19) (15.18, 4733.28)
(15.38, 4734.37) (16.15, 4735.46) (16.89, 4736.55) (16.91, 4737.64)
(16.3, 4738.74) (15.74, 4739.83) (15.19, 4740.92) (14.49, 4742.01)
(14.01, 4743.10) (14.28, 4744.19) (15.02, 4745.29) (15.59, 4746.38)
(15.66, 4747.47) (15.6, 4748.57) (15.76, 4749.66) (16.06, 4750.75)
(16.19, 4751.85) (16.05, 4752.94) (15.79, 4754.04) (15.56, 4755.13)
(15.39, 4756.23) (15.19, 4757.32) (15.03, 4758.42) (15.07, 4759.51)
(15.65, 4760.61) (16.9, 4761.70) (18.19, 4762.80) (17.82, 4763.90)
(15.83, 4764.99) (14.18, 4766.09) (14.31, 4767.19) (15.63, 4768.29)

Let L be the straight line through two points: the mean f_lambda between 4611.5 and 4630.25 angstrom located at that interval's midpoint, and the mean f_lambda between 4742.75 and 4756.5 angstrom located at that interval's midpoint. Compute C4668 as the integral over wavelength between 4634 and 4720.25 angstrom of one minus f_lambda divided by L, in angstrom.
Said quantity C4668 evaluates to 5.8 angstrom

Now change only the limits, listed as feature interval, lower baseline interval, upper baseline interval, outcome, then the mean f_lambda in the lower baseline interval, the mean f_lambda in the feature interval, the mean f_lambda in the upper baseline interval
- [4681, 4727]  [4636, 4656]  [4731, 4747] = 3.6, 14.6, 13.9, 15.4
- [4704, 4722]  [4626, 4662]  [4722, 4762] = 1.6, 14.6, 13.8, 15.4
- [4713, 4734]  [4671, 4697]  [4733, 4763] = 1.0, 14.1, 14.4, 15.7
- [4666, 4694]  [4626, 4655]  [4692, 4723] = -0.3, 14.6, 14.3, 13.7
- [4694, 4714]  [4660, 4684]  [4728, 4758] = 1.7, 14.4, 13.6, 15.5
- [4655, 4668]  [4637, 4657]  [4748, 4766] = 0.2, 14.6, 14.5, 16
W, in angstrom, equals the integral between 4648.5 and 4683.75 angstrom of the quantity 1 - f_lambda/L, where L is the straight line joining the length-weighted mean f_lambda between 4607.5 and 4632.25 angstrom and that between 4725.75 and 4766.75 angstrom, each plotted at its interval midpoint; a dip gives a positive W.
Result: 2.1 angstrom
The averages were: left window 15.2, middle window 14.4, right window 15.6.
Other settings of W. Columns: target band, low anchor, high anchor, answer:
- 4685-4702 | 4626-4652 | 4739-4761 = 1.5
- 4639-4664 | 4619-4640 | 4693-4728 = -0.4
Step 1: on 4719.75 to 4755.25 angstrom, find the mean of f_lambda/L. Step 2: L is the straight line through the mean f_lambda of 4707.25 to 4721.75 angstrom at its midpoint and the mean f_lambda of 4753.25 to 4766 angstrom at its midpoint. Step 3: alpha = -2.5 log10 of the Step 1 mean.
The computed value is -0.03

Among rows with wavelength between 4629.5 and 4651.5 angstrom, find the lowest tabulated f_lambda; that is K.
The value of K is 14.38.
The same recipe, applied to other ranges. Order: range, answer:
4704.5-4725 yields 13.12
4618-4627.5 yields 13.17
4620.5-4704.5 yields 12.31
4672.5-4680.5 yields 12.96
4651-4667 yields 13.45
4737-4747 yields 14.01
